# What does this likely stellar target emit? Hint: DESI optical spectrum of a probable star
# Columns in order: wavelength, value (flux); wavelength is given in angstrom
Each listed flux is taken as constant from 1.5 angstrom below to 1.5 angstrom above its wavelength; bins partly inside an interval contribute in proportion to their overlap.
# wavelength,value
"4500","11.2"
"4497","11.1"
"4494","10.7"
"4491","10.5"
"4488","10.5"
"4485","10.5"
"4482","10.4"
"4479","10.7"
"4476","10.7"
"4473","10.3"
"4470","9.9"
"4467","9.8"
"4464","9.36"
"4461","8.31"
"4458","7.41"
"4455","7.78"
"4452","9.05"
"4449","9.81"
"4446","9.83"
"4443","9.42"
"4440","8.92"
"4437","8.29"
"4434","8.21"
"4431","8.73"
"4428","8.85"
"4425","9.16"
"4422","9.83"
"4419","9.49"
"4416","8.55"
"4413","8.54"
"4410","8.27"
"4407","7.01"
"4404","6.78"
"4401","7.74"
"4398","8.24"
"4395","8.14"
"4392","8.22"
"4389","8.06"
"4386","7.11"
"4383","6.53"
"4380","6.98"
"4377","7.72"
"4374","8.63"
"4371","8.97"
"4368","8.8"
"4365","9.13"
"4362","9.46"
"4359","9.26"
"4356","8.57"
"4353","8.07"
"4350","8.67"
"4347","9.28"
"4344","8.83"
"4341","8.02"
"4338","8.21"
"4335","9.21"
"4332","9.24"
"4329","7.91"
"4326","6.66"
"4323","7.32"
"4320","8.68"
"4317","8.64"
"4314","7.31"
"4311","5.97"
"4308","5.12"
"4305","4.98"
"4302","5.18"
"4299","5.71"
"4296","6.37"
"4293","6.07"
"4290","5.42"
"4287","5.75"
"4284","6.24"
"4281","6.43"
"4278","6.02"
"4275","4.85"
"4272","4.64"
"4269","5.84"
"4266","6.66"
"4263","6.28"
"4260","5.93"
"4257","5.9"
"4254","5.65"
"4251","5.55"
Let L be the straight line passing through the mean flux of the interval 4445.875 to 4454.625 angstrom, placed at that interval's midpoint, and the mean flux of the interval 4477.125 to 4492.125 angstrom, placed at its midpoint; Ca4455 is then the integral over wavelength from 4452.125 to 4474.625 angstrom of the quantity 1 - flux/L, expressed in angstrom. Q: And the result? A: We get 1.8 angstrom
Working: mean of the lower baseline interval 9.29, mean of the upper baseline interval 10.5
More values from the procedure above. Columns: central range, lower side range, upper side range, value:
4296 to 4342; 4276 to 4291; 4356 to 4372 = 1.3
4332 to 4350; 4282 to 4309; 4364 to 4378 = -3.1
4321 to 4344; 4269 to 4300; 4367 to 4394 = -4.5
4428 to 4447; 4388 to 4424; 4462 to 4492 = 0.5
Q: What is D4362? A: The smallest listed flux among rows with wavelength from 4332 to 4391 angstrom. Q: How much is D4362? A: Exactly 6.53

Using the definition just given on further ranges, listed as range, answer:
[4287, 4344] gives 4.98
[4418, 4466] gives 7.41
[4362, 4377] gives 7.72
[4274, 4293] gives 4.85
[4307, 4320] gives 5.12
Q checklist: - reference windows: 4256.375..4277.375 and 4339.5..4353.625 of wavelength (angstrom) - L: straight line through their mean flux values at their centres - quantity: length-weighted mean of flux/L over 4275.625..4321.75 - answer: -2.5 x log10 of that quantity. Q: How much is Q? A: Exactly 0.11 mag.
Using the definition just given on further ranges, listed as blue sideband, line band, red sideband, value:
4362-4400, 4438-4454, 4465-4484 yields 0.03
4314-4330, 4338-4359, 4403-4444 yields -0.08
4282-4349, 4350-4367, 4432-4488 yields -0.14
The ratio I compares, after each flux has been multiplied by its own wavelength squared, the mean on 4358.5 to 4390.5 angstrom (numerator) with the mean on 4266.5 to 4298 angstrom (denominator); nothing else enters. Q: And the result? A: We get 1.48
